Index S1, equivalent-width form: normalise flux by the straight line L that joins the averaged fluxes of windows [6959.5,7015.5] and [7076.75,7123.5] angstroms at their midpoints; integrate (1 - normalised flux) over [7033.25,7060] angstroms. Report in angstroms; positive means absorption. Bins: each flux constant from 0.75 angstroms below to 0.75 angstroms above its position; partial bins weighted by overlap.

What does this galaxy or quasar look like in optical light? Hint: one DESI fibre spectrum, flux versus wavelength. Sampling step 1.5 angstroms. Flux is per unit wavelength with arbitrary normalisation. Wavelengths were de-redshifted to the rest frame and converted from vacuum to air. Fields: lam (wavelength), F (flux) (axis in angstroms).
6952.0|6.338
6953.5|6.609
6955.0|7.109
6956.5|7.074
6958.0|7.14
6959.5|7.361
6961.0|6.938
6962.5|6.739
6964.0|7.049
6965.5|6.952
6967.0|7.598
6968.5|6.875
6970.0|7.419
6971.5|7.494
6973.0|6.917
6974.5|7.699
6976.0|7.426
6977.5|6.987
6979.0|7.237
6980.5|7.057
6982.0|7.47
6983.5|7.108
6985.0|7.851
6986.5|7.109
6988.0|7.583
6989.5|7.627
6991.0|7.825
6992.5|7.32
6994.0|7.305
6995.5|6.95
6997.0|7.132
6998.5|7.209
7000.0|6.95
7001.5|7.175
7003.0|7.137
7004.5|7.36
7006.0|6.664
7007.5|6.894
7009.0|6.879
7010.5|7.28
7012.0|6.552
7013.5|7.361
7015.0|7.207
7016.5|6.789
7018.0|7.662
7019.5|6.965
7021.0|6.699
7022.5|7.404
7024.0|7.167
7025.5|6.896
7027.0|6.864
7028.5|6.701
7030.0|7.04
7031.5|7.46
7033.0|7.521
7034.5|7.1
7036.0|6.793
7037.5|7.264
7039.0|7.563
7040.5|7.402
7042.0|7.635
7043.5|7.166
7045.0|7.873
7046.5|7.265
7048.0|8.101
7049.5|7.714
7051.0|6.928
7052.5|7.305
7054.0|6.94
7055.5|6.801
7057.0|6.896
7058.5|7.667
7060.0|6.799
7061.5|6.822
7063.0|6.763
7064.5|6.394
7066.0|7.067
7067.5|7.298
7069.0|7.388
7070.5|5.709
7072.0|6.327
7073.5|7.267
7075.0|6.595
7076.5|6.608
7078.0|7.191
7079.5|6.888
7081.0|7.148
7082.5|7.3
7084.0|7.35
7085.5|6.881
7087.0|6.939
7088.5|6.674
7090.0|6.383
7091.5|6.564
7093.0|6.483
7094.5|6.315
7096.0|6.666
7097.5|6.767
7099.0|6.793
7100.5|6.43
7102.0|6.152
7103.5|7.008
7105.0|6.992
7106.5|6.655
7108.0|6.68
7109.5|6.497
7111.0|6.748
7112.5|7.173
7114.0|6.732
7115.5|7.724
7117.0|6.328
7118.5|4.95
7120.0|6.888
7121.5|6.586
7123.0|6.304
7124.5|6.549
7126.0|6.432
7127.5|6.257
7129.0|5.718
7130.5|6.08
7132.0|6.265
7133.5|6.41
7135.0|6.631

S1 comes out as -1.4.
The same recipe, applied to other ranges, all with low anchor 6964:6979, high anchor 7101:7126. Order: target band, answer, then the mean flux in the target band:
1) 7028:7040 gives -0.4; 7.19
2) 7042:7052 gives -0.9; 7.51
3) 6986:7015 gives -0.2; 7.18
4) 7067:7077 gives 0.1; 6.73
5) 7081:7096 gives -0.1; 6.78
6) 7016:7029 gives 0.0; 7.03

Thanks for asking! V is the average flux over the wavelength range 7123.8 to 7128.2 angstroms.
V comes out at 6.41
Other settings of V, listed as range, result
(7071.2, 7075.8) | 6.72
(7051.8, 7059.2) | 7.12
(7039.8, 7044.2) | 7.4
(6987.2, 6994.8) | 7.53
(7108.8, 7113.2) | 6.81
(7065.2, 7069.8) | 7.22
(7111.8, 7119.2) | 6.59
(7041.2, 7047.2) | 7.49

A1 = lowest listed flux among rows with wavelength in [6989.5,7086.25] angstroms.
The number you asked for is 5.709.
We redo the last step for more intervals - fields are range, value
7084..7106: 6.152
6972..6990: 6.917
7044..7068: 6.394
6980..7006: 6.664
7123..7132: 5.718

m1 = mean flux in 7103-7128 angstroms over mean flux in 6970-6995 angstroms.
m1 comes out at 0.90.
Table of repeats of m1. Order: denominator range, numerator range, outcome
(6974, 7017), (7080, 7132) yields 0.92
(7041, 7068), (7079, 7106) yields 0.94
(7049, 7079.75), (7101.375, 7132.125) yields 0.94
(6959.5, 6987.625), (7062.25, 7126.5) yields 0.93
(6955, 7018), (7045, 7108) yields 0.96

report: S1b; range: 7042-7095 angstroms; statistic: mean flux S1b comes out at 6.98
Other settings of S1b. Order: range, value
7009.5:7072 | 7.12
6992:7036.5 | 7.08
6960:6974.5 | 7.14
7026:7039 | 7.12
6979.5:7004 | 7.3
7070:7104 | 6.72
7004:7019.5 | 7.06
